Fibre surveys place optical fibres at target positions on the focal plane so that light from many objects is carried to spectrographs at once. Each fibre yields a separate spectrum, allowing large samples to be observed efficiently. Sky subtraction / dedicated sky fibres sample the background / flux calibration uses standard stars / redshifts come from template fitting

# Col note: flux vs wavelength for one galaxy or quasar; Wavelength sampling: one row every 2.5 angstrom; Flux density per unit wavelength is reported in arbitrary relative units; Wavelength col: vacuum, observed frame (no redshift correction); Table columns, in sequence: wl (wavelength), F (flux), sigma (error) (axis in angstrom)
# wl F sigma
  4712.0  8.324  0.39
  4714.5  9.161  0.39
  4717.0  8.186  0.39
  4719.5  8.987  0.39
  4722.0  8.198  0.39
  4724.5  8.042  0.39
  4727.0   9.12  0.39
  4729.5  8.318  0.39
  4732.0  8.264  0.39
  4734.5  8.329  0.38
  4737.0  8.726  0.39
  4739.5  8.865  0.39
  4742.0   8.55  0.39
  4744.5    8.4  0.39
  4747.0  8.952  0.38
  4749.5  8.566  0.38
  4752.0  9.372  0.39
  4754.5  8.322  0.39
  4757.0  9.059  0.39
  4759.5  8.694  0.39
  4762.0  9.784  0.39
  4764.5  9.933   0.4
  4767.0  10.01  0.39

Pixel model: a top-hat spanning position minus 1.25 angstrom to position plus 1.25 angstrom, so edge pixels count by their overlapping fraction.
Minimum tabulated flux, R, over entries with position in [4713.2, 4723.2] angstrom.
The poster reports 8.186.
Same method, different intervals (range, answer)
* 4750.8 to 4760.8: 8.322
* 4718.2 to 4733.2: 8.042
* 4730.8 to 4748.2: 8.264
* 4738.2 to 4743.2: 8.55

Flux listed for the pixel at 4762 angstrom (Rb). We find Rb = 9.784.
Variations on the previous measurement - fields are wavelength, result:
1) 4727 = 9.12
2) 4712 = 8.324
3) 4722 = 8.198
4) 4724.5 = 8.042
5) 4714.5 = 9.161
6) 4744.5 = 8.4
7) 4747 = 8.952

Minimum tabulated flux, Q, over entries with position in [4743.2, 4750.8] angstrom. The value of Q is 8.4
